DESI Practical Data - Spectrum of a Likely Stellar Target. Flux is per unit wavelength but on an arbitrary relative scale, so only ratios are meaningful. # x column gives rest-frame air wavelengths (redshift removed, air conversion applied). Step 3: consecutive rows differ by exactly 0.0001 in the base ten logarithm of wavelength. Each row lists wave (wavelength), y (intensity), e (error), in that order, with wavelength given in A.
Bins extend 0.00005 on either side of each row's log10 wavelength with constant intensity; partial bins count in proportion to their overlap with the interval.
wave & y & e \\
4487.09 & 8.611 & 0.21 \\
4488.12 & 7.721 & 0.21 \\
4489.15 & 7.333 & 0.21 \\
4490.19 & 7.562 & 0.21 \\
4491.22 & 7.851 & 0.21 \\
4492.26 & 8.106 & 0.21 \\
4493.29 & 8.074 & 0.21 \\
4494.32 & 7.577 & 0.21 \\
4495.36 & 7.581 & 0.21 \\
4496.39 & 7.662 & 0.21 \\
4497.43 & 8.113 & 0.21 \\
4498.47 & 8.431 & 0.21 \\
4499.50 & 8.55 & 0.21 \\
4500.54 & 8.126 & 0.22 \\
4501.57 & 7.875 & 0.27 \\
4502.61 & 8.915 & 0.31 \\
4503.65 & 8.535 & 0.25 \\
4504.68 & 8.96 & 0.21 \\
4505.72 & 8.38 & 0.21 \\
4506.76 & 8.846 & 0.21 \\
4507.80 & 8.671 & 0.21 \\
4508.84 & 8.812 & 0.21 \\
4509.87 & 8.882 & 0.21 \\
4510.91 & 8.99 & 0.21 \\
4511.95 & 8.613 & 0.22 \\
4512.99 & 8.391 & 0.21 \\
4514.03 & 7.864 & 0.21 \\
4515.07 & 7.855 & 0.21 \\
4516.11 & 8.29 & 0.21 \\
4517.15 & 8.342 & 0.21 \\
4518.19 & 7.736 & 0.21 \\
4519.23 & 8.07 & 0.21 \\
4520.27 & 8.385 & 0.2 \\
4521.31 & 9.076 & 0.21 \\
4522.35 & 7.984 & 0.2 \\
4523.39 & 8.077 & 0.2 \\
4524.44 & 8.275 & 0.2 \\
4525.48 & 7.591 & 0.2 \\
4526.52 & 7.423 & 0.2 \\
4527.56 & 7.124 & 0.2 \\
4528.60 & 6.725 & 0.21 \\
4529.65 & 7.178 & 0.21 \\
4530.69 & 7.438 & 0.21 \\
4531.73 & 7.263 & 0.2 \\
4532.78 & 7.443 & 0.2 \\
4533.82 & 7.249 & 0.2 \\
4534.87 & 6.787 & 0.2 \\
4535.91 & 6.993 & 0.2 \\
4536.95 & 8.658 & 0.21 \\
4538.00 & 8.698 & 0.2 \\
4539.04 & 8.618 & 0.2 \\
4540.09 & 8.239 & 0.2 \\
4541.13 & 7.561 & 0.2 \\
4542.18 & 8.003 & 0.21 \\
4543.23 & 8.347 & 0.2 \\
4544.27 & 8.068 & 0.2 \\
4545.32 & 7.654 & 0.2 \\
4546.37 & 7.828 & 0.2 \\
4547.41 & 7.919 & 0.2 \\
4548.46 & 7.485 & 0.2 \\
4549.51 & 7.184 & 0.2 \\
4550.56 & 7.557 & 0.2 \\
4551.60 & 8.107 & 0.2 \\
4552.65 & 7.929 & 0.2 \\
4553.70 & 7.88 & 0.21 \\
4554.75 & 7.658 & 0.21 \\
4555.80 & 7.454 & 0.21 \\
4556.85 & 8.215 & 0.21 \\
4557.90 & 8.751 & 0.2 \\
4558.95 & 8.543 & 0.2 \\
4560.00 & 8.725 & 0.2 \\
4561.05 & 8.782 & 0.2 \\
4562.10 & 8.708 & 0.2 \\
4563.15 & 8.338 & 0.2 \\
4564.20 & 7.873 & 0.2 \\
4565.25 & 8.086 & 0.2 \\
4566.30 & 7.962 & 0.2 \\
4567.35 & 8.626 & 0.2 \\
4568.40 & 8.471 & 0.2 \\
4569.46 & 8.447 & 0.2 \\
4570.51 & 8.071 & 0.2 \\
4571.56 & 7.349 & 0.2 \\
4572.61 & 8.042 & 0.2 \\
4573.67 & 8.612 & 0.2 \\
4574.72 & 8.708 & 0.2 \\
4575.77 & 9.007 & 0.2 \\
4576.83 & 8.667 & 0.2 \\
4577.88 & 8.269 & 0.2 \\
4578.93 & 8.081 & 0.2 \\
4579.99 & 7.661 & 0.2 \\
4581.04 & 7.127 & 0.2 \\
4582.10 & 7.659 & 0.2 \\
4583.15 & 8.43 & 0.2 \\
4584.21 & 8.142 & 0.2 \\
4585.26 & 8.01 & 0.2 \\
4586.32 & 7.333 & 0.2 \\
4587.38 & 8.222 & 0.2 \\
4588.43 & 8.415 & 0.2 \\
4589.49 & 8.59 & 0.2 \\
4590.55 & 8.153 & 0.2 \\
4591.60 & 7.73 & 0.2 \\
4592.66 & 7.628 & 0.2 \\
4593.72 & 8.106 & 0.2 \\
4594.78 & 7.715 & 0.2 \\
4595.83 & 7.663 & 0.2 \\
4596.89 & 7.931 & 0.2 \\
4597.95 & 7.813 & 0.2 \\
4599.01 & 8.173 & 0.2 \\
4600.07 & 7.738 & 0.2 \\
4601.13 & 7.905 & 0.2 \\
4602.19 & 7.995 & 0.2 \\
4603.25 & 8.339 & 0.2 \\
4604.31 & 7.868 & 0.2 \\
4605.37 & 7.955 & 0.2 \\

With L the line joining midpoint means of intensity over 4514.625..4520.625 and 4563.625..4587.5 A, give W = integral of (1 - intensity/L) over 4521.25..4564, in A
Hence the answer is 1.2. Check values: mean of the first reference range 8.11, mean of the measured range 7.88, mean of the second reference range 8.12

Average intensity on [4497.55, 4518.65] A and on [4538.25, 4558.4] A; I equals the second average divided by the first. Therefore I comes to 0.94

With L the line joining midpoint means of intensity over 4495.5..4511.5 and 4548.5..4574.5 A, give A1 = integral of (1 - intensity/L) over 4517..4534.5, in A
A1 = 1.37 A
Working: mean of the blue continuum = 8.5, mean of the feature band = 7.71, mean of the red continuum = 8.13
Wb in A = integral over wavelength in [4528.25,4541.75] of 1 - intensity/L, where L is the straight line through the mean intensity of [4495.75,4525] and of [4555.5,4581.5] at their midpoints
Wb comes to 1.2 A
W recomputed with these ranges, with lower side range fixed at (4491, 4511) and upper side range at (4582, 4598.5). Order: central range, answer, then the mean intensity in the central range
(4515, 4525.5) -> 0.1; 8.19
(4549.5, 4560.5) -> 0.1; 8.04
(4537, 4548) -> 0.1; 8.11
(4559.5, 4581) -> -0.6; 8.3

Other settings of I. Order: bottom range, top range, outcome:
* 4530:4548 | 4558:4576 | 1.07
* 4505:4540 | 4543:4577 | 1.01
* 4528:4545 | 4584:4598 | 1.03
